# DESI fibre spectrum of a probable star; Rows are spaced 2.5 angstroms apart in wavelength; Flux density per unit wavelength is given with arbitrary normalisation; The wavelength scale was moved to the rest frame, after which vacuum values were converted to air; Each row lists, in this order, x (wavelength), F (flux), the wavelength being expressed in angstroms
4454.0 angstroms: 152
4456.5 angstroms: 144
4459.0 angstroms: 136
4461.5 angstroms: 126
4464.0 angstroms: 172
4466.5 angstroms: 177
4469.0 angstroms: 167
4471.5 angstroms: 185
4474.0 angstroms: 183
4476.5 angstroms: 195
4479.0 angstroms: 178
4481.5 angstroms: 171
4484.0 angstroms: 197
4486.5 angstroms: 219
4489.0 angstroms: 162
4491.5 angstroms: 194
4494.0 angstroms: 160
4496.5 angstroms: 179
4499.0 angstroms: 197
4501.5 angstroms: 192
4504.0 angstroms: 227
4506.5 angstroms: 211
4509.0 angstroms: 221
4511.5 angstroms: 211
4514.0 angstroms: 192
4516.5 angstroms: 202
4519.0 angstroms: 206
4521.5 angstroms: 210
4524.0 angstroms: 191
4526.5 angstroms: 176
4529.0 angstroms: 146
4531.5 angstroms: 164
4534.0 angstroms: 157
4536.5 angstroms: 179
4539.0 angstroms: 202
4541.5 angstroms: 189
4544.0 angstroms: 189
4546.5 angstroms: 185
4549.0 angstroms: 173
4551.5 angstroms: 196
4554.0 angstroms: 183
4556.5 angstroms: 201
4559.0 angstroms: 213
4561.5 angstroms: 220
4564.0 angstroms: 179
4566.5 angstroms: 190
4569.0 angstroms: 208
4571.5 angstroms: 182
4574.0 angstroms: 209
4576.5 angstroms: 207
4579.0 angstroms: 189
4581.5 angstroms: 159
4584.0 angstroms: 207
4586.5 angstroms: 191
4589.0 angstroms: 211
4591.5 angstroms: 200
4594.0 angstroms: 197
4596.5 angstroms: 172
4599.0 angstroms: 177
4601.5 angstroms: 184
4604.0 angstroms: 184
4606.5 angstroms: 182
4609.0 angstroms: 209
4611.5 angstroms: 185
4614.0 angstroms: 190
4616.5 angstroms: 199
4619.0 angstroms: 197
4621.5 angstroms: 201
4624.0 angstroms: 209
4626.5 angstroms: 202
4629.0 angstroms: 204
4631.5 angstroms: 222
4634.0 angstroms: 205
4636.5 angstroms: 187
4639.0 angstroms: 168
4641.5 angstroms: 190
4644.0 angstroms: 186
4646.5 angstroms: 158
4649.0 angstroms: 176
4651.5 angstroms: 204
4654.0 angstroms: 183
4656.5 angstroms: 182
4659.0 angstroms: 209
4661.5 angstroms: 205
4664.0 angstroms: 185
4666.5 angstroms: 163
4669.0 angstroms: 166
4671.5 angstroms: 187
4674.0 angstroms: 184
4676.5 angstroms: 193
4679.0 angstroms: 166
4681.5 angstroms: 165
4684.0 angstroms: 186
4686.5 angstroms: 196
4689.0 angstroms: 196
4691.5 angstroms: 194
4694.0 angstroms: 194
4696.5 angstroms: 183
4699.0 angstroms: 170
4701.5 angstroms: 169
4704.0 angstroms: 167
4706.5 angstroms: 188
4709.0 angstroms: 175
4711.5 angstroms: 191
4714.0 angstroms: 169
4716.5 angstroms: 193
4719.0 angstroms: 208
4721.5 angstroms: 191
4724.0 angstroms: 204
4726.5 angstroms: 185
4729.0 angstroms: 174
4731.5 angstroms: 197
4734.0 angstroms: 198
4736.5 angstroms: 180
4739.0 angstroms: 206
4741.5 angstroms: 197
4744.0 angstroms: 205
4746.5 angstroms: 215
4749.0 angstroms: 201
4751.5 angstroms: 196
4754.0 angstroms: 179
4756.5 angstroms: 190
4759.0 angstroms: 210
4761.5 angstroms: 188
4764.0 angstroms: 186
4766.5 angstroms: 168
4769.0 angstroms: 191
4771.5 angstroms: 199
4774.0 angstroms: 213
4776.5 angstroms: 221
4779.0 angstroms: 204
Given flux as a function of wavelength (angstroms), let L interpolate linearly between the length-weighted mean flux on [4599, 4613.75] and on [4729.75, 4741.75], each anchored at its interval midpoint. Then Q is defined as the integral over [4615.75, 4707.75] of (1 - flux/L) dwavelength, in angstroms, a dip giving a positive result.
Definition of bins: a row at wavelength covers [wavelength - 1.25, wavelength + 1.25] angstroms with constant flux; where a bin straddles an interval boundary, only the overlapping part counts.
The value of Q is 1.5 angstroms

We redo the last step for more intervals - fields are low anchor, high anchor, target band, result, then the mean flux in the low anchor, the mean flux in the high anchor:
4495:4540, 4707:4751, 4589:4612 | 0.4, 192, 193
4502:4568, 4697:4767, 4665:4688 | 1.4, 193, 189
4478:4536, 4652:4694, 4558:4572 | -0.8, 190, 186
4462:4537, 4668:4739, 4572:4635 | -3.2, 187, 185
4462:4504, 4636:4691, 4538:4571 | -1.9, 183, 184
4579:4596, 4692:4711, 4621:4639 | -1.4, 193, 179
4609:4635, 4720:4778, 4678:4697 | 1.3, 202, 195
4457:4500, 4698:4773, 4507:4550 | -2.4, 176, 190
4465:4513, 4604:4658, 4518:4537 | 1.3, 191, 192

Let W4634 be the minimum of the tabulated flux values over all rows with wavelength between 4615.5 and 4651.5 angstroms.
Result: 158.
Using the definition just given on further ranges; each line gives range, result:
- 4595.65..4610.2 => 172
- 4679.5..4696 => 165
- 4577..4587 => 159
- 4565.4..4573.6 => 182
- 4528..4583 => 146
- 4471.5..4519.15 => 160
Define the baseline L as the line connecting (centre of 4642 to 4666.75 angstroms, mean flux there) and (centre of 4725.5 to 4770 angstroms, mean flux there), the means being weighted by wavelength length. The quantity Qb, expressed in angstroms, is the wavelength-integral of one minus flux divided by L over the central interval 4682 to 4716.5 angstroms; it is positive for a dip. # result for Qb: 1.2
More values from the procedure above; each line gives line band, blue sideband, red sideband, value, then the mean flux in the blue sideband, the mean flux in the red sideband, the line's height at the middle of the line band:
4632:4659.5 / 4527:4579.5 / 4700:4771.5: 0.4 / 188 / 190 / 189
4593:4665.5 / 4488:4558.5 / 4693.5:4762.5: -0.6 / 189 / 190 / 190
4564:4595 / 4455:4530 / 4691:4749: -1.5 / 184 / 189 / 186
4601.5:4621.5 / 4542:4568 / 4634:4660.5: -0.4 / 193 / 185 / 188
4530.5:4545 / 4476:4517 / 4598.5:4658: 1.0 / 194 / 191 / 193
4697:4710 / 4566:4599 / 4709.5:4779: 1.3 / 193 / 195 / 194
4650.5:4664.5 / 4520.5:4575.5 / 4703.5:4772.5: -0.4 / 188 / 191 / 190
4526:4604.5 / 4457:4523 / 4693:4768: -0.3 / 187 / 189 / 188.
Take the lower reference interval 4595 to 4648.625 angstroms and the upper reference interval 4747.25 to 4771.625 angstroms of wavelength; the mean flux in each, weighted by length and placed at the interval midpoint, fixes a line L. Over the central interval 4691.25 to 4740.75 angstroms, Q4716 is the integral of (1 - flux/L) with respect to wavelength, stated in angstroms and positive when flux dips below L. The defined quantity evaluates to 1.1 angstroms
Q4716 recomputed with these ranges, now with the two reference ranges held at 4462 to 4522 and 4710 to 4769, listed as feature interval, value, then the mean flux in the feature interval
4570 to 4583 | 0.11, 190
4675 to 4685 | 0.77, 177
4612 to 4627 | -0.55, 199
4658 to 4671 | 0.46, 185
